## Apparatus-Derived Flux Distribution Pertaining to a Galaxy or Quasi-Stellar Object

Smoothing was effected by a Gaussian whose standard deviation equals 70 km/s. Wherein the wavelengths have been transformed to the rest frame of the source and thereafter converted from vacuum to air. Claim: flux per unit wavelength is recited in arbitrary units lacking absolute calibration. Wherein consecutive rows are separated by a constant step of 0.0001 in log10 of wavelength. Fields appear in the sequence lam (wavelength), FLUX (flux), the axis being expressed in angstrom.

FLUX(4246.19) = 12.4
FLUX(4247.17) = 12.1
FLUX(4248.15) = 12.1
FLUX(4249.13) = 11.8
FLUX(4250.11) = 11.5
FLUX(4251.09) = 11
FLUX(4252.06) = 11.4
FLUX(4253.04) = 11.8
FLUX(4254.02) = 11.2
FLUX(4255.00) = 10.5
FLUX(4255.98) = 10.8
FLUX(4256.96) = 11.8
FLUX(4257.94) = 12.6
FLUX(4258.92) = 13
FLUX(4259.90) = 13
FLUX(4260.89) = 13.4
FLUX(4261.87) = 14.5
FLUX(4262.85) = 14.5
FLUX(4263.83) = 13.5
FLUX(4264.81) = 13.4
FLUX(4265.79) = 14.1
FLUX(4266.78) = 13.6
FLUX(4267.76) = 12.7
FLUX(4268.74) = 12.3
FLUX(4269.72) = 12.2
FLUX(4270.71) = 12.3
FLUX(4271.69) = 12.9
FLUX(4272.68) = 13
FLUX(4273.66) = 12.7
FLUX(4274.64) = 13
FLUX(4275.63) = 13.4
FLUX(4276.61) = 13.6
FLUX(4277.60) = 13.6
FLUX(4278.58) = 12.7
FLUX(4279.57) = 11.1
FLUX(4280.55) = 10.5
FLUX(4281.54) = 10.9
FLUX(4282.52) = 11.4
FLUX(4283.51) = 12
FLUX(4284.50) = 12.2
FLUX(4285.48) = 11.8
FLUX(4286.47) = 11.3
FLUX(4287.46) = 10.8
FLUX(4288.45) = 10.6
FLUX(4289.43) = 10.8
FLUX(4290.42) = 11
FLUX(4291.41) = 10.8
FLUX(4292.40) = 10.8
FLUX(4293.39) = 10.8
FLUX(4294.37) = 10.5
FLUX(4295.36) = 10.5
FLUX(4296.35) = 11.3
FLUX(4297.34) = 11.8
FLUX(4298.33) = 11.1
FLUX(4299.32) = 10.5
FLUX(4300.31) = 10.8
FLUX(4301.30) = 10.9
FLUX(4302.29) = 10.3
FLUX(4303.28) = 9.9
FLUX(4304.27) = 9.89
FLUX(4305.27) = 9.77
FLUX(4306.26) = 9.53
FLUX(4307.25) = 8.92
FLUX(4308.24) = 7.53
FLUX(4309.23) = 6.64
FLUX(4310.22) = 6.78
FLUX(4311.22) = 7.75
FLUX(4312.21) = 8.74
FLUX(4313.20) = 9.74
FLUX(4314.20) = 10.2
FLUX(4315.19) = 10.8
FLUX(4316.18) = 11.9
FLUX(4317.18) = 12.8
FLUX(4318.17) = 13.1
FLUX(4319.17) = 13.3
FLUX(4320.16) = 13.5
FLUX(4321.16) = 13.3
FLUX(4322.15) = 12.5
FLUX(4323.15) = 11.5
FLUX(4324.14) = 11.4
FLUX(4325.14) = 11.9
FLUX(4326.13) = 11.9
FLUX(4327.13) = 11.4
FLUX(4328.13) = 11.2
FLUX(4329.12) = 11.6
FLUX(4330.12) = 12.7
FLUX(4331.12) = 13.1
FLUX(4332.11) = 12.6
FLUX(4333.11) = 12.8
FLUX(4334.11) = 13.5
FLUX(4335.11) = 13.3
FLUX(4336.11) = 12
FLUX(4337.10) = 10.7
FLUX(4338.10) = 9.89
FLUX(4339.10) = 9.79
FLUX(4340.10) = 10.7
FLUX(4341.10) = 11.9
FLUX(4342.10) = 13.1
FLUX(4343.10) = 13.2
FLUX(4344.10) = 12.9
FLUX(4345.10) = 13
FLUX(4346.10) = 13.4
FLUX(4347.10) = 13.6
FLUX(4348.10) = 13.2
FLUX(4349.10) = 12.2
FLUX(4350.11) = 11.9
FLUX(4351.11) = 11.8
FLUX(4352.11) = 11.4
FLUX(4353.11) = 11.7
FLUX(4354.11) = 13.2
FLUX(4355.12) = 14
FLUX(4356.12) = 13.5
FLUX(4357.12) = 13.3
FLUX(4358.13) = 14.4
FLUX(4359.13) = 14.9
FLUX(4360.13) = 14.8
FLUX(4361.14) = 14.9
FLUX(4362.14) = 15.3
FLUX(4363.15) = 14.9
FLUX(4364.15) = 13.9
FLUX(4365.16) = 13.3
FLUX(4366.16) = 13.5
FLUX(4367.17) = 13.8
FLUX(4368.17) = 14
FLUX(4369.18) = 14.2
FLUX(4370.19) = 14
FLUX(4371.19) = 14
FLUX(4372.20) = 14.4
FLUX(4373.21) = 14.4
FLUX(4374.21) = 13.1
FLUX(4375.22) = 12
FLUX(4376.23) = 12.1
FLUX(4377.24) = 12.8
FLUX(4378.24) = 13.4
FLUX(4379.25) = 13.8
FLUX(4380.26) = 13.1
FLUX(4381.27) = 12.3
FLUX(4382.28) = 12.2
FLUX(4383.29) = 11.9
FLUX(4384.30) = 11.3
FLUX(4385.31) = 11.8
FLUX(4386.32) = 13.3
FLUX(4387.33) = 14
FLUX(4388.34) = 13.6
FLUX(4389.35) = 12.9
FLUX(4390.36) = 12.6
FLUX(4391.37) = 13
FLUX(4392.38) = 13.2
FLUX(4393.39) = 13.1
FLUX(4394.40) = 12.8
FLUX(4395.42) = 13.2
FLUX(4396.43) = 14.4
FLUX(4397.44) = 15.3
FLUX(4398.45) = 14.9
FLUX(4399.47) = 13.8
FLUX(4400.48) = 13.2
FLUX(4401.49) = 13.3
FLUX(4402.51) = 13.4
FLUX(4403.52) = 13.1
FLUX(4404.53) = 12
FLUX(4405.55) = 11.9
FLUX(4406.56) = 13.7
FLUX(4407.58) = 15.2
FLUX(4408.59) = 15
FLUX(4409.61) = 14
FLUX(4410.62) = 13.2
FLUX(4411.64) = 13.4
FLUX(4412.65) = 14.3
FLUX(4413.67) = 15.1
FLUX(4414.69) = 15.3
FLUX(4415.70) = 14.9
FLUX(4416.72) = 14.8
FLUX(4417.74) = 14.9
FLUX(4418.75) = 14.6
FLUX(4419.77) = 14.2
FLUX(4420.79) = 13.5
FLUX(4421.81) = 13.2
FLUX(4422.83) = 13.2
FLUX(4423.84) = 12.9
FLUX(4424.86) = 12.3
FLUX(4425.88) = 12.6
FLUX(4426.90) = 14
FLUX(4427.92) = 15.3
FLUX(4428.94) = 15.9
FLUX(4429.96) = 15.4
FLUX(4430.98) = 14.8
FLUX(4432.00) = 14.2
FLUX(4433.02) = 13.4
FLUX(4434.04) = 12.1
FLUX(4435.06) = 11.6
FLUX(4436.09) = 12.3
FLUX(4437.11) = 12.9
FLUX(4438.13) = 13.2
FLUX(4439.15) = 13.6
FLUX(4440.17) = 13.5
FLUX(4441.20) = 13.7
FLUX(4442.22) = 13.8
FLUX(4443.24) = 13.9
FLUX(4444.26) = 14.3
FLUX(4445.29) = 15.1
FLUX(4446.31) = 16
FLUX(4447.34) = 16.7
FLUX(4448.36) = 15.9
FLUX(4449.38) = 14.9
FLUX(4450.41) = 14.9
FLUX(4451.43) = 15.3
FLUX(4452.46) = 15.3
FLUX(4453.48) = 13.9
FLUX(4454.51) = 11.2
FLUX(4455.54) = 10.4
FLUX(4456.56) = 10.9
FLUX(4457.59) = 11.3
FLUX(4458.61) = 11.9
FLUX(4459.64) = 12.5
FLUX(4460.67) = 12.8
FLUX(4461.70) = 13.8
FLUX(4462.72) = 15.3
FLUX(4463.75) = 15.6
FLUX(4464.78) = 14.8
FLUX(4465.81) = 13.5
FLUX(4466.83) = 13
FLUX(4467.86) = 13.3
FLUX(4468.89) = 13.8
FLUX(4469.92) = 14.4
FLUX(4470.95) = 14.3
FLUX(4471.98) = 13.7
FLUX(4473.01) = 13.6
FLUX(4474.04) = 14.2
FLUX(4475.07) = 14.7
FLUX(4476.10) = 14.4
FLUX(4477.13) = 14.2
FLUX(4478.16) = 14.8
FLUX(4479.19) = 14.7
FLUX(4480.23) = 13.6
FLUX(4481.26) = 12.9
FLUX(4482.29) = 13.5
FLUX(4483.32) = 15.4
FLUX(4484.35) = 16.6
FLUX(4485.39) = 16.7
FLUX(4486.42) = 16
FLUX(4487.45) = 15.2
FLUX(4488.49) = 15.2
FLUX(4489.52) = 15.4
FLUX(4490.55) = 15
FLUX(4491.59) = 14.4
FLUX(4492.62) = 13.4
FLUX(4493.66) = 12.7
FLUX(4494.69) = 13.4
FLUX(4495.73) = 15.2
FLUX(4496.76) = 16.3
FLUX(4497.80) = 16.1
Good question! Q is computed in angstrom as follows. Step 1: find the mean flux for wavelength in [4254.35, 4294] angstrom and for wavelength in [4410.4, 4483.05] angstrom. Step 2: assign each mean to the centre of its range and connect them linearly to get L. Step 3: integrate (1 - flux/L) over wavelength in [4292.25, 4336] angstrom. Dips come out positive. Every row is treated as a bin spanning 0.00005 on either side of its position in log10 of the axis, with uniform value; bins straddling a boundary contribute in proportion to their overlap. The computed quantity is 5.5 angstrom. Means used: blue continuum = 12.2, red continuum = 13.9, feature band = 11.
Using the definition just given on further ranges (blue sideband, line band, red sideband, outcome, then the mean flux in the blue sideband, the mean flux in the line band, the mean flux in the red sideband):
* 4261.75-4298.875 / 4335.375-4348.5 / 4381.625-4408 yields 0.6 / 12.1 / 12.1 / 13.2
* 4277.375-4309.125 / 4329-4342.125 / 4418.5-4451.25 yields -0.3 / 10.7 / 11.9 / 14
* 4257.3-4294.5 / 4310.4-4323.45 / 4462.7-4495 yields 1.4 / 12.3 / 11.4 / 14.4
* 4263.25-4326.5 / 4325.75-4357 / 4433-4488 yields -0.6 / 11.4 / 12.3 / 14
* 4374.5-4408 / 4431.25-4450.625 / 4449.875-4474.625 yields -0.9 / 13.1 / 14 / 13.5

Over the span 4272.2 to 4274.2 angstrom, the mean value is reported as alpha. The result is 12.9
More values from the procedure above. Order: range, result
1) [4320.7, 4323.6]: 12.4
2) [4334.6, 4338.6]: 11.5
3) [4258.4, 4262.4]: 13.5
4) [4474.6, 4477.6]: 14.4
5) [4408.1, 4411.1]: 14.1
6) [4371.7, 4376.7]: 13.2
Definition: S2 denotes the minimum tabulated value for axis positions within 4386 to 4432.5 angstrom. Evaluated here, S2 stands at 11.9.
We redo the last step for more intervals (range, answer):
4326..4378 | 9.79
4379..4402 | 11.3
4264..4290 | 10.5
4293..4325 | 6.64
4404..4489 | 10.4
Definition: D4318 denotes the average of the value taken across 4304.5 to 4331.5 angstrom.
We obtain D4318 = 10.9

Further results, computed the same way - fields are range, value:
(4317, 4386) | 12.8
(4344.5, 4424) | 13.5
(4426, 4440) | 13.7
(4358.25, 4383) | 13.7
